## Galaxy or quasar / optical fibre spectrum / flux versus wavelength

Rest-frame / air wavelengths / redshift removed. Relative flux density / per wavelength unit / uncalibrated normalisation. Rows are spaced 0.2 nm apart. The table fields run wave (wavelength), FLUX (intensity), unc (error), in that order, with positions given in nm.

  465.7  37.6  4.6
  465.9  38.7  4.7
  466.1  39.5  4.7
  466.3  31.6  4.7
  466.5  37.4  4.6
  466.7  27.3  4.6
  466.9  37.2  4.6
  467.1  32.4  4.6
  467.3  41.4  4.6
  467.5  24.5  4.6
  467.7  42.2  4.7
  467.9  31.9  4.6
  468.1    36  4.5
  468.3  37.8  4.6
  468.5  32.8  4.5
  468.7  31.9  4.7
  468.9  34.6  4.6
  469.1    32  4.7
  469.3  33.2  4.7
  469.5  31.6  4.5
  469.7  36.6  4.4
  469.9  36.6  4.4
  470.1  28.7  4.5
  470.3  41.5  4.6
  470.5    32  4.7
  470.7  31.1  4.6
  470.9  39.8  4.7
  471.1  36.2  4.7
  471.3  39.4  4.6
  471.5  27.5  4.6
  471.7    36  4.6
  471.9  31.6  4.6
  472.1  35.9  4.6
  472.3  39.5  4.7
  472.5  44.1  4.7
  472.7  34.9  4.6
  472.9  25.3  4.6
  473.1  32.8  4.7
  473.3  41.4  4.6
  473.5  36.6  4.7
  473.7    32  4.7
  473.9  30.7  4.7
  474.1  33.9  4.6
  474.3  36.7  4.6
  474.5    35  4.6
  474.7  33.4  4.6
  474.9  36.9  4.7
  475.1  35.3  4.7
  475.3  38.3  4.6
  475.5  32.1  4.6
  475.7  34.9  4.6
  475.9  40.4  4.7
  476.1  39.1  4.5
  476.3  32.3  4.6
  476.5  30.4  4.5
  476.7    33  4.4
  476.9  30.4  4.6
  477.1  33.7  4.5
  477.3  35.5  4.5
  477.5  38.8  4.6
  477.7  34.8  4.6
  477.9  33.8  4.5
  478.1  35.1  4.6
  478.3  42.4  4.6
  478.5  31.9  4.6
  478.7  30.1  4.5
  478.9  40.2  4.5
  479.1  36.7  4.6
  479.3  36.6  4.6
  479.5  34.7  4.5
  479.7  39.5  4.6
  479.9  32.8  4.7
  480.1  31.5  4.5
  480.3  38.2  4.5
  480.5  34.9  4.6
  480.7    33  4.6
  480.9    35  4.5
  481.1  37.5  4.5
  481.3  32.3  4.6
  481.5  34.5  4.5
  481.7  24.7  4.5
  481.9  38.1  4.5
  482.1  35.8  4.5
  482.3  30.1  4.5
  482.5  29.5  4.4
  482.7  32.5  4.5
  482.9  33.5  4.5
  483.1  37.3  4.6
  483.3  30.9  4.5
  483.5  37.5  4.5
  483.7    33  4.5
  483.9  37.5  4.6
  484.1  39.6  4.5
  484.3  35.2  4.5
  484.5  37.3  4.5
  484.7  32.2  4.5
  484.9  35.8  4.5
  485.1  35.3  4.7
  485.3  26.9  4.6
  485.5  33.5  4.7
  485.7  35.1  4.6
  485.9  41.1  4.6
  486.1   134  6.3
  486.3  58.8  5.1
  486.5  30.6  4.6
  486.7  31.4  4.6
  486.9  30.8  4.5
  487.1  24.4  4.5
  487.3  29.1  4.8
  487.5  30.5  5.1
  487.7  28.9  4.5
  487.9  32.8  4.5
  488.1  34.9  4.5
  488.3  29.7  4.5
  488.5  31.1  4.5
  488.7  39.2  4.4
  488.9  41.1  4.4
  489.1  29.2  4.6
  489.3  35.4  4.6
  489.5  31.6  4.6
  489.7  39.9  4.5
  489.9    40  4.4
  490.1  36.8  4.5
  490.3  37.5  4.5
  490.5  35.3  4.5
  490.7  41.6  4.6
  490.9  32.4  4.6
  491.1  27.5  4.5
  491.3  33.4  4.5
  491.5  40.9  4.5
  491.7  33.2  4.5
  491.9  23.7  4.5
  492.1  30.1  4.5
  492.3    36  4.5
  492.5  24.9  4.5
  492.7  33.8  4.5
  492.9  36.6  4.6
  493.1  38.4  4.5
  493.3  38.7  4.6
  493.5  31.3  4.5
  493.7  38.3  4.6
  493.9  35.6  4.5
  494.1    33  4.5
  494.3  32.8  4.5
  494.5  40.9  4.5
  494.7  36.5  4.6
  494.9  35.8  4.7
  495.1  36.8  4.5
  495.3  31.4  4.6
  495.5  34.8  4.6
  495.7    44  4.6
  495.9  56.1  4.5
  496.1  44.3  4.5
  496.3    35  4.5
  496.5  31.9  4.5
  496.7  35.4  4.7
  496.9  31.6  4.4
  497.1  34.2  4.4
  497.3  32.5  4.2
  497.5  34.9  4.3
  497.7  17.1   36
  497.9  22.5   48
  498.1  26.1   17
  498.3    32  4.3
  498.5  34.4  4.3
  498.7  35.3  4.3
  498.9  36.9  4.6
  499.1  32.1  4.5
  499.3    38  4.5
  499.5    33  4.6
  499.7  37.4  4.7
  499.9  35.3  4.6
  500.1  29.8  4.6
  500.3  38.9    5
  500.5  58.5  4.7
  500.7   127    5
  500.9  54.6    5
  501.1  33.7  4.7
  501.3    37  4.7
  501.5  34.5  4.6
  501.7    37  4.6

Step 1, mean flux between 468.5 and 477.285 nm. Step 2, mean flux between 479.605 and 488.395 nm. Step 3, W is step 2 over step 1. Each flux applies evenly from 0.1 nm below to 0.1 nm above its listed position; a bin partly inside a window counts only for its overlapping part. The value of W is 1.05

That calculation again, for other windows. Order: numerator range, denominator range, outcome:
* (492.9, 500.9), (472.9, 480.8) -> 1.09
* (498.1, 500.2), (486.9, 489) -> 1.06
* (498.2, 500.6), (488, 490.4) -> 1.04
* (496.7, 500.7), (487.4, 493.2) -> 1.06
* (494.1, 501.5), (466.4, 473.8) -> 1.11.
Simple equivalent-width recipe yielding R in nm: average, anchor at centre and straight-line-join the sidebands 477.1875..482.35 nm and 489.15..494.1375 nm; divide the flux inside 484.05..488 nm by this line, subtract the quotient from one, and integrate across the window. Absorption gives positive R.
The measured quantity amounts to -0.50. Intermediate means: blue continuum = 35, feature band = 39.2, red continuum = 34.6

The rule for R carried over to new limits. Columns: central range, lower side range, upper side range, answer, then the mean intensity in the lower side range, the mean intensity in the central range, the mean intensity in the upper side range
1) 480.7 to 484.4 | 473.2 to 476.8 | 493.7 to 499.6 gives 0.093 nm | 35.1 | 34.1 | 34.7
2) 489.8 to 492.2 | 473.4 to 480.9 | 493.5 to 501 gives 0.191 nm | 35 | 34.4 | 38.4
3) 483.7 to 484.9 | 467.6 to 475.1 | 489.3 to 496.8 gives -0.020 nm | 34.9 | 36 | 35.8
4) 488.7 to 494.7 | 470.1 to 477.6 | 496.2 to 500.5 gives -0.221 nm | 35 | 34.9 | 33.2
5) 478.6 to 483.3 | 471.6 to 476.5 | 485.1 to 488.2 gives 0.450 nm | 35.3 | 34.2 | 40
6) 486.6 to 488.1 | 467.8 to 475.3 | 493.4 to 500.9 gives 0.276 nm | 34.7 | 30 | 38.1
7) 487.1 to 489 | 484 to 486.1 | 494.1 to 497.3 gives 0.317 nm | 39.9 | 32.6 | 37.1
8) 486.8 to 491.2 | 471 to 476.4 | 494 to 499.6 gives 0.153 nm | 35.3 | 33.6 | 34.6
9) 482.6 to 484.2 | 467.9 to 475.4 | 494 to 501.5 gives 0.052 nm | 34.8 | 35.2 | 38.4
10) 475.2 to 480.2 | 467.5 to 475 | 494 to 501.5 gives 0.064 nm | 34.7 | 35.2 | 38.4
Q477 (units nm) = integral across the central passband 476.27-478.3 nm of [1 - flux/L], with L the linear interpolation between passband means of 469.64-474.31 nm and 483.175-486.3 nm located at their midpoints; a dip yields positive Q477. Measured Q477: 0.20 nm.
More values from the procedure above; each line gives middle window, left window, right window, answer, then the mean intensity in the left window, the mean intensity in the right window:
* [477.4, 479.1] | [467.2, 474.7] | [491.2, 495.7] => -0.06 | 34.7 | 34.6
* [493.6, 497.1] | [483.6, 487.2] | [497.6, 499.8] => -0.37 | 40.7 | 31.3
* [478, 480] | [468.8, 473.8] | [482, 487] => 0.07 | 34.8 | 39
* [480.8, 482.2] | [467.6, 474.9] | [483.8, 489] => 0.12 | 34.8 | 38.3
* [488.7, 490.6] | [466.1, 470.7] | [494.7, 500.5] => -0.09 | 34.2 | 35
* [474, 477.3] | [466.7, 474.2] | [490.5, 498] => -0.02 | 34.6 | 34.5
